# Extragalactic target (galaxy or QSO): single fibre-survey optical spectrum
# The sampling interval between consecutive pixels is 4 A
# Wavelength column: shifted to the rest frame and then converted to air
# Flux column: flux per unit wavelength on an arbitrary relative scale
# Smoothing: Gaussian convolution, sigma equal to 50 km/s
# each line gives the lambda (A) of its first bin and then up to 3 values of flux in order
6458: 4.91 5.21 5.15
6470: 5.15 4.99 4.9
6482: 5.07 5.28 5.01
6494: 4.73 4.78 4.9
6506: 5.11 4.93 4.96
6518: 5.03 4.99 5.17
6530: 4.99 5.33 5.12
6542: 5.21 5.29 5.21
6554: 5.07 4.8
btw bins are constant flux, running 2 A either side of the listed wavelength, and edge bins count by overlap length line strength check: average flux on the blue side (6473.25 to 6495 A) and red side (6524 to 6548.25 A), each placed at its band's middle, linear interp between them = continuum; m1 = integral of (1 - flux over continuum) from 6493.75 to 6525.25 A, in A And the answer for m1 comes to 0.9 A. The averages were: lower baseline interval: 5.01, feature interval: 4.95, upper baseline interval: 5.19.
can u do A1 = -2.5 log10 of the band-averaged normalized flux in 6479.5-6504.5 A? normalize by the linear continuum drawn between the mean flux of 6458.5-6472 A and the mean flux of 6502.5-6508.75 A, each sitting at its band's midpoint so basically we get 0.02 mag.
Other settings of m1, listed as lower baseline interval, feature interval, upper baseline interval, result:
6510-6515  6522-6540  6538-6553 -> -0.1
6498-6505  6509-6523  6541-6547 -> 0.1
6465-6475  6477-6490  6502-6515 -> -0.1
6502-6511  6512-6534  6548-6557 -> -0.1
